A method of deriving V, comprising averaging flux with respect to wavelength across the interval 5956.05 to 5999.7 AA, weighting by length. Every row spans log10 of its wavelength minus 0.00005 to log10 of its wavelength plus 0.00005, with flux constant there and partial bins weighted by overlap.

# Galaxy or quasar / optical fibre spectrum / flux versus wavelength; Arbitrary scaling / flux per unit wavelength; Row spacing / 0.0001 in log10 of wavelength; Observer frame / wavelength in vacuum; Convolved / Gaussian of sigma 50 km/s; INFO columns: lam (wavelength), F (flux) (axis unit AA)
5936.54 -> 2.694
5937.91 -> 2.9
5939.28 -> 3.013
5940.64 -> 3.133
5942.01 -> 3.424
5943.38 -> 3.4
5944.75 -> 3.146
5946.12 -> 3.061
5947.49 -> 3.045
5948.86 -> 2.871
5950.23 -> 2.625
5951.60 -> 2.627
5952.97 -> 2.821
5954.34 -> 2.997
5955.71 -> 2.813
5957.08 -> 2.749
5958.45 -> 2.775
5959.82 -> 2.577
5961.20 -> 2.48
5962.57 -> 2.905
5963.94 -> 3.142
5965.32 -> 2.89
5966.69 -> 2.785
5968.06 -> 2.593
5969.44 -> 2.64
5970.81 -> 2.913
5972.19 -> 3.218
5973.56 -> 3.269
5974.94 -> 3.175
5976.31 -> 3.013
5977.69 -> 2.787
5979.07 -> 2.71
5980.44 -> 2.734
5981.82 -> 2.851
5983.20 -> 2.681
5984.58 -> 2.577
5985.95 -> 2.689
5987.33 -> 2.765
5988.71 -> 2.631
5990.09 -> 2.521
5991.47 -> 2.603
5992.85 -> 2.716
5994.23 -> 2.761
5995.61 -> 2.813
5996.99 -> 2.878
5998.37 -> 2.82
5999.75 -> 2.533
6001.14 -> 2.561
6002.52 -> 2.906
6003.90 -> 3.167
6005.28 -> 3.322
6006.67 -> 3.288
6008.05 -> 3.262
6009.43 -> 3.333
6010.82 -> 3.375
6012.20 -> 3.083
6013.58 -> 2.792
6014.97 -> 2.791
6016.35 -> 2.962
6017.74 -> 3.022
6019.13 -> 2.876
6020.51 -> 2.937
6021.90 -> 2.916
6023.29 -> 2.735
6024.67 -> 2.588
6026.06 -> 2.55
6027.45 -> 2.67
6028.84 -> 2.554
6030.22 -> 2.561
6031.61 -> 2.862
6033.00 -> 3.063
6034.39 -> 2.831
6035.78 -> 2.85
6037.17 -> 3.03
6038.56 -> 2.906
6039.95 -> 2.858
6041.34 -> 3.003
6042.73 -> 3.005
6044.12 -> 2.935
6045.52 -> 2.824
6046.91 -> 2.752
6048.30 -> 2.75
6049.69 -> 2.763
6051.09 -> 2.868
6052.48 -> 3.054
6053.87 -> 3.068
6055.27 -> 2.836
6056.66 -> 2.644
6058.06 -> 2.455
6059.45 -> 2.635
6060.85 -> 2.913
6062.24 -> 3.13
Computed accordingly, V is 2.79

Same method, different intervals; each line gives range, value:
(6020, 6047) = 2.82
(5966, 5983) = 2.89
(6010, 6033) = 2.84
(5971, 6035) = 2.86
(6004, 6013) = 3.27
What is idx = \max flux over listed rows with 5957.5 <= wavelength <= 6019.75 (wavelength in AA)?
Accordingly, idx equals 3.375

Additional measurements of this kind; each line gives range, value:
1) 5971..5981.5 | 3.269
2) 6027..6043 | 3.063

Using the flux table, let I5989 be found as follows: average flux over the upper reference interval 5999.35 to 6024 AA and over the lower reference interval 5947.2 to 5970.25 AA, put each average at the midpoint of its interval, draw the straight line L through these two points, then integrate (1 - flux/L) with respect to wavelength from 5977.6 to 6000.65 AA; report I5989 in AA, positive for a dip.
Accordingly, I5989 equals 1.6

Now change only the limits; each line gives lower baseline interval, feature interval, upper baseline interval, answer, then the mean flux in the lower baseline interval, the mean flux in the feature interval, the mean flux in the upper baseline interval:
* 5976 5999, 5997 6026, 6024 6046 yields -1.8 AA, 2.73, 2.95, 2.82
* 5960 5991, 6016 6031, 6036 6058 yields 0.5 AA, 2.81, 2.76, 2.87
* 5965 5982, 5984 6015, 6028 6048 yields 0.0 AA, 2.89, 2.88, 2.86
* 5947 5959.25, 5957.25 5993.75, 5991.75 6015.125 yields 1.1 AA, 2.81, 2.79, 2.96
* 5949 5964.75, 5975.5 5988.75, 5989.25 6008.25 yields 0.3 AA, 2.78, 2.75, 2.86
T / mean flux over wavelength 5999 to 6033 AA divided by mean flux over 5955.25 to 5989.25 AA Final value 1.0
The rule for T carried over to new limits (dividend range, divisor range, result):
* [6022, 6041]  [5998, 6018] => 0.92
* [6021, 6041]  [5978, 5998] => 1.03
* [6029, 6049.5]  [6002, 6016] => 0.91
